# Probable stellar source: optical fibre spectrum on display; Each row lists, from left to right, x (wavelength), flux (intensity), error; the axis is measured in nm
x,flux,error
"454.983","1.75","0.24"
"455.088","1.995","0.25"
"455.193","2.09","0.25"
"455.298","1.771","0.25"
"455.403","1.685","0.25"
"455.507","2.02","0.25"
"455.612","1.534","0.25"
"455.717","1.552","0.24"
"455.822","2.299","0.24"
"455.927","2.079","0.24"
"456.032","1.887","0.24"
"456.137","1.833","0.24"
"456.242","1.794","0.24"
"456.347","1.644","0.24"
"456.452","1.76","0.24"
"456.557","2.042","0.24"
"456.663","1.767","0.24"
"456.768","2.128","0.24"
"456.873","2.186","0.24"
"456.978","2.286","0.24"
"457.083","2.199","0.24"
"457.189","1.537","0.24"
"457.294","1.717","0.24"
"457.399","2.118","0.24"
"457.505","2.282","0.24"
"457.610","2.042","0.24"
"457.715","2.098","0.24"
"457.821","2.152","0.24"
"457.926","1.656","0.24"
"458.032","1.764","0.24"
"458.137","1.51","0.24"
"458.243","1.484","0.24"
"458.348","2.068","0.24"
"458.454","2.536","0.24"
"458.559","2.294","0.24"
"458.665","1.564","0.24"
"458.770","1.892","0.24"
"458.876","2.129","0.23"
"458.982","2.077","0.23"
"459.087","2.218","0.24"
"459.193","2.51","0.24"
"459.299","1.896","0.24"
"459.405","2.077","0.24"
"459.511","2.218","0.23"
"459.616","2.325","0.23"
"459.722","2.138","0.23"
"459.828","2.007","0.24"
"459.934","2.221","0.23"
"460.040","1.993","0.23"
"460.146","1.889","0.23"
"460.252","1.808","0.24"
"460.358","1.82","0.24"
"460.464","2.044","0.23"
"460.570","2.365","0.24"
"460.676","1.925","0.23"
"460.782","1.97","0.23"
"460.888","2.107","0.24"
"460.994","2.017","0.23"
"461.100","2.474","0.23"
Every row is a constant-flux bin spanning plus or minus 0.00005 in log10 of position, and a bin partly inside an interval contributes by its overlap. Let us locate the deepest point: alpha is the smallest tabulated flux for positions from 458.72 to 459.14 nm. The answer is 1.892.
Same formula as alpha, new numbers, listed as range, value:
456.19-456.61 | 1.644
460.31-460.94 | 1.82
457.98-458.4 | 1.484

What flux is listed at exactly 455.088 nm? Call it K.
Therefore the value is 1.995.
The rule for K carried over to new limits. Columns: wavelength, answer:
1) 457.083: 2.199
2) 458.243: 1.484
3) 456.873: 2.186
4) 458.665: 1.564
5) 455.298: 1.771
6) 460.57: 2.365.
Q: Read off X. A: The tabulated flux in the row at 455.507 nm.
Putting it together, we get 2.02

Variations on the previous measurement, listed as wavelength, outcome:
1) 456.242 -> 1.794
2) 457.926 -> 1.656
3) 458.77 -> 1.892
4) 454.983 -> 1.75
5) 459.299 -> 1.896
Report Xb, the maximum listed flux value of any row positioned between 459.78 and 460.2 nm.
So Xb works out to 2.221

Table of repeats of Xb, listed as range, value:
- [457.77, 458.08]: 2.152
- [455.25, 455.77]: 2.02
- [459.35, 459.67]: 2.325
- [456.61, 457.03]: 2.286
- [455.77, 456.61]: 2.299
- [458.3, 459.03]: 2.536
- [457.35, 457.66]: 2.282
